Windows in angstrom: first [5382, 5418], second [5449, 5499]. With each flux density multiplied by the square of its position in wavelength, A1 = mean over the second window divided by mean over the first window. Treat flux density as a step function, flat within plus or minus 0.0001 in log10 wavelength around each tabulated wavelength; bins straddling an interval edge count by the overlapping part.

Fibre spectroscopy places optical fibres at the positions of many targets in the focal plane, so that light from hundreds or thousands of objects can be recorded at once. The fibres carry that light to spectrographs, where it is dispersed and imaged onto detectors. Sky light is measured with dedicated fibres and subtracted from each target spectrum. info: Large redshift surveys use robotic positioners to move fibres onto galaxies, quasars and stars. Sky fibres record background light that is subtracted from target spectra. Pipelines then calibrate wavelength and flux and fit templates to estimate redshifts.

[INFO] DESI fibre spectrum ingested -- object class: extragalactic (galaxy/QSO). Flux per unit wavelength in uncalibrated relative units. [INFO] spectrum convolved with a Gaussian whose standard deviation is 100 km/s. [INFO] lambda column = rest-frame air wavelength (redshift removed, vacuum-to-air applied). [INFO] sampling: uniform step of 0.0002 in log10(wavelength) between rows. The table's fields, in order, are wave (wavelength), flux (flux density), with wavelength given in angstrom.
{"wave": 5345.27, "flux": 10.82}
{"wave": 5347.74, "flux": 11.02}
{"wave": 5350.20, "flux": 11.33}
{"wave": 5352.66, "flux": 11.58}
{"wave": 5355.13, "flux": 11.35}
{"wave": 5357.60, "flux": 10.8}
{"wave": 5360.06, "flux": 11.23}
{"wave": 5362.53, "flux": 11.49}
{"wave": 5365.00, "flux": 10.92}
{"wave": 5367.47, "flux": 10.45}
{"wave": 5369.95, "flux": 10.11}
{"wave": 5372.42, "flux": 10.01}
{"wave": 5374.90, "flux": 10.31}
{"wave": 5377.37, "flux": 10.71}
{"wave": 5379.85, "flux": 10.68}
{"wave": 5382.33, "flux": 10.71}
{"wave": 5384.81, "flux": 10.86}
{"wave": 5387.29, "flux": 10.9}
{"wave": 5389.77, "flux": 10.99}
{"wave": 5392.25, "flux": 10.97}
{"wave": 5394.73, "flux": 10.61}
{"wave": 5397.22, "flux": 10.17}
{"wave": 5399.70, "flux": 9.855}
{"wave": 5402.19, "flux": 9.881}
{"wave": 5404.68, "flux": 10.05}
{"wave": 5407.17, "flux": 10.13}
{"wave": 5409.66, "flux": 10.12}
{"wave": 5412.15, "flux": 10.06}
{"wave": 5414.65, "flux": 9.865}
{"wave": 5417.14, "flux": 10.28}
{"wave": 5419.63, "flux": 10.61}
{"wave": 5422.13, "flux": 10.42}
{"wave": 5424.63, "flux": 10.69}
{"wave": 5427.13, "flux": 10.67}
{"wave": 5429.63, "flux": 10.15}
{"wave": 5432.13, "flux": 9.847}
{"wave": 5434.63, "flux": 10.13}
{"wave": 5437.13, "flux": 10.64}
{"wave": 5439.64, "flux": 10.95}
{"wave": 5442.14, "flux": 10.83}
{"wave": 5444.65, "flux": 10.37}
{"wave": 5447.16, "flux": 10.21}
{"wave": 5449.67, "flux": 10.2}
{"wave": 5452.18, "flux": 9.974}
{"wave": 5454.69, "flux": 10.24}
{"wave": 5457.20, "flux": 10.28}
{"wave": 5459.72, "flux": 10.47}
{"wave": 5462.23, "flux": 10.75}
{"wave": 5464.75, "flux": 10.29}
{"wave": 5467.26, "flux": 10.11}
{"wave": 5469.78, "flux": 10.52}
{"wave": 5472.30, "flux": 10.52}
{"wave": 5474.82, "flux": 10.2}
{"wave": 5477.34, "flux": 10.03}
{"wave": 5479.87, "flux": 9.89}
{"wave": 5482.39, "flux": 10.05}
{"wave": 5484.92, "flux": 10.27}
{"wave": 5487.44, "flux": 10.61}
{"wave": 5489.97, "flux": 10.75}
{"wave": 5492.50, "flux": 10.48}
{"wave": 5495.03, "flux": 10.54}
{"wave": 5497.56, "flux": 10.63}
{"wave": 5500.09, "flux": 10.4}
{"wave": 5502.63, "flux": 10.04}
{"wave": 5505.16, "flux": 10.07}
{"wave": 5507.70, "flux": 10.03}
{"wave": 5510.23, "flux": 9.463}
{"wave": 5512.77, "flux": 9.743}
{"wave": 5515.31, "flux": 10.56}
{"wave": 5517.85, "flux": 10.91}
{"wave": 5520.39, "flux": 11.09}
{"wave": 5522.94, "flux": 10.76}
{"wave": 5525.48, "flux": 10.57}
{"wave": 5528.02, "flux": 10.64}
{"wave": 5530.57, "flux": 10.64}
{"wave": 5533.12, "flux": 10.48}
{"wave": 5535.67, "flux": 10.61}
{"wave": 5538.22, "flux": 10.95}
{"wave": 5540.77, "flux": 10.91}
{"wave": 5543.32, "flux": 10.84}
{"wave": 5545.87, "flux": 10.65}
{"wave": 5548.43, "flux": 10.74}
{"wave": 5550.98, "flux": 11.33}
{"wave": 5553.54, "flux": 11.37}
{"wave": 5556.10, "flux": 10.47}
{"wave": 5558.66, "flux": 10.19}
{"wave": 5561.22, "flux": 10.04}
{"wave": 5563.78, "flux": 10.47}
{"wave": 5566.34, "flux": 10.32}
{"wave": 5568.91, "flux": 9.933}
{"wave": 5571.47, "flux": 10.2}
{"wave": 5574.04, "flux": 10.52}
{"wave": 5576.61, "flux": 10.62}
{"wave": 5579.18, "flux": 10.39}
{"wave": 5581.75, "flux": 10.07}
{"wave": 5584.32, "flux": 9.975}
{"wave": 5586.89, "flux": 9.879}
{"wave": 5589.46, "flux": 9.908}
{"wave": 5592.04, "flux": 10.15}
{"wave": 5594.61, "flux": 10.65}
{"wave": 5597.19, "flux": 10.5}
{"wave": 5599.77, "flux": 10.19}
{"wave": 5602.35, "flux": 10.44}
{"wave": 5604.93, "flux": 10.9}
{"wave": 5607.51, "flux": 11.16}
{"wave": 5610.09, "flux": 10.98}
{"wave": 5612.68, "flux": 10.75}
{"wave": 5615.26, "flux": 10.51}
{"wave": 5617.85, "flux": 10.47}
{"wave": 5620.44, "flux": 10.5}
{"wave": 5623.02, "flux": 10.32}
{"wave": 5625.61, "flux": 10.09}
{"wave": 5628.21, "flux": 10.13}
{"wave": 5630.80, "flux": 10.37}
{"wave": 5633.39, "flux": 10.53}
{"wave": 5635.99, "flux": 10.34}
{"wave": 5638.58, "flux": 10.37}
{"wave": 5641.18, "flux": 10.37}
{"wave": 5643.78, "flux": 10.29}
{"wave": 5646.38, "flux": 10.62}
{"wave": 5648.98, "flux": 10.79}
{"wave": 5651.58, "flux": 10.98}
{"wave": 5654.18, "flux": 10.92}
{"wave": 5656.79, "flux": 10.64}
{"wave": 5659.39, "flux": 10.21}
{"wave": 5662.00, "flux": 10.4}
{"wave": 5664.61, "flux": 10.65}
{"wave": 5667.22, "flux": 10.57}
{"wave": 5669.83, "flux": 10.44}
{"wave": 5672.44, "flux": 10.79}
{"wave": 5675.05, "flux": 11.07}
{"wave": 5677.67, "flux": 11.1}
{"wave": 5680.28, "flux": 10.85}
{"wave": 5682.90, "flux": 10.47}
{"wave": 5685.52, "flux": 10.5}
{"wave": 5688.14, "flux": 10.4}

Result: 1.0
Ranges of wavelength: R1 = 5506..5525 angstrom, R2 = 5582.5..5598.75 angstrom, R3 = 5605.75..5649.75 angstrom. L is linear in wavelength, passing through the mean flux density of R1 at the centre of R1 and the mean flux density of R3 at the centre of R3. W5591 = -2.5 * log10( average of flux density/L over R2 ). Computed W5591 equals 0.03 mag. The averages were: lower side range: 10.4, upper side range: 10.5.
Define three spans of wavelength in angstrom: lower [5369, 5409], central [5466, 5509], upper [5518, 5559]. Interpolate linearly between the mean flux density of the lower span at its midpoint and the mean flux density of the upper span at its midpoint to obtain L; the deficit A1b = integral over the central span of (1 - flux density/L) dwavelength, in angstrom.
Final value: 1.45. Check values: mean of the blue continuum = 10.4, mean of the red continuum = 10.8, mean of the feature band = 10.3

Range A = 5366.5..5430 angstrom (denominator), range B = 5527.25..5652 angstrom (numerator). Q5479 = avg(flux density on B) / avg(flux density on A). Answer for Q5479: 1.01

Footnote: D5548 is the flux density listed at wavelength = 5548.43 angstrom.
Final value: 10.74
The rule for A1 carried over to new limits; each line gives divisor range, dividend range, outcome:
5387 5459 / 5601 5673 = 1.10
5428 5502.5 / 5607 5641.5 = 1.07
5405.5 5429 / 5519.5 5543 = 1.09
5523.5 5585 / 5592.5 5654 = 1.02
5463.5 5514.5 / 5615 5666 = 1.08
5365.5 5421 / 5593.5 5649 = 1.10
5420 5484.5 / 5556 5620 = 1.06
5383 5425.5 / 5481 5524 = 1.04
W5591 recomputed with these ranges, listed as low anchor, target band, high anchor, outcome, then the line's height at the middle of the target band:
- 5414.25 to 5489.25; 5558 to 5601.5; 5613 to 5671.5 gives 0.02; 10.4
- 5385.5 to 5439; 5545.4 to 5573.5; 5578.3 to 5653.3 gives -0.01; 10.4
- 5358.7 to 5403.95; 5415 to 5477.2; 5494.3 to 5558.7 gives 0.02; 10.6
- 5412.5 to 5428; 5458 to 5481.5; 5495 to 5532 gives 0.01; 10.4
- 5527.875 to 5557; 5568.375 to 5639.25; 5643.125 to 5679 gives 0.04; 10.7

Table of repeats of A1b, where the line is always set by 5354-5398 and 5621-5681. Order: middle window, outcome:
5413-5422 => 0.38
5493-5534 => 0.91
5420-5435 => 0.51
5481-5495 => 0.30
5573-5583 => 0.20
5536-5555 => -0.57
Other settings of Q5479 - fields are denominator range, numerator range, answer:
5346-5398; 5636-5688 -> 0.98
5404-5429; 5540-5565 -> 1.04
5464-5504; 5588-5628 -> 1.01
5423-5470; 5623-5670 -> 1.01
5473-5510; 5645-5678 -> 1.04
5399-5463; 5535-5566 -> 1.04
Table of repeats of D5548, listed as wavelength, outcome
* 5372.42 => 10.01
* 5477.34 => 10.03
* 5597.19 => 10.5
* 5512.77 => 9.743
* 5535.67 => 10.61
